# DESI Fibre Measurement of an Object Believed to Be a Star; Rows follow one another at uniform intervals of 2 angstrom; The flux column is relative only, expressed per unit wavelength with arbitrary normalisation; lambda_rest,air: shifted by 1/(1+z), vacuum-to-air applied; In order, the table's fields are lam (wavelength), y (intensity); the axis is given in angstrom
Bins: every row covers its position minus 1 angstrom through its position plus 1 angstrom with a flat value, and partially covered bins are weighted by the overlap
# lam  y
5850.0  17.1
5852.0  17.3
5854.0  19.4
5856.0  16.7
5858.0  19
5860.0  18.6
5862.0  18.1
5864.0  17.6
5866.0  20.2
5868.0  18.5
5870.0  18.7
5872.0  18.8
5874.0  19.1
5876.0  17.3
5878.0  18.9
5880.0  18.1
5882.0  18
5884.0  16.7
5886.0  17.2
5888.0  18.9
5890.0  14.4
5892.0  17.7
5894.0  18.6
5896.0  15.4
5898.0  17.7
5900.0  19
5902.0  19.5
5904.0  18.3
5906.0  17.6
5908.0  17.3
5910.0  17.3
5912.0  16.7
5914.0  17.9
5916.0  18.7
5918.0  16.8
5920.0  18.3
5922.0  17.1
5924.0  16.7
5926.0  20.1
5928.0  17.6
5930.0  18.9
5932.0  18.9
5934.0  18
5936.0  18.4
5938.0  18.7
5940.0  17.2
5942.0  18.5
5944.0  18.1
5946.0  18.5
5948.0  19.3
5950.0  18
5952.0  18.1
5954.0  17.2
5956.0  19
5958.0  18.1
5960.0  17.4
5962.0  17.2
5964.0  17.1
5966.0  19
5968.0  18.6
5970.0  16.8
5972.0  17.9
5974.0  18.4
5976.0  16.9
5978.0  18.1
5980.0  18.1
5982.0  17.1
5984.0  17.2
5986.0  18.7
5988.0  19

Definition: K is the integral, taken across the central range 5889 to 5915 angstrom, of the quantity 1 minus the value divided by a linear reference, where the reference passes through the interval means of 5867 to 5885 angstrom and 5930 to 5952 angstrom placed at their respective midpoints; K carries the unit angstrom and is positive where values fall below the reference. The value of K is 1.1 angstrom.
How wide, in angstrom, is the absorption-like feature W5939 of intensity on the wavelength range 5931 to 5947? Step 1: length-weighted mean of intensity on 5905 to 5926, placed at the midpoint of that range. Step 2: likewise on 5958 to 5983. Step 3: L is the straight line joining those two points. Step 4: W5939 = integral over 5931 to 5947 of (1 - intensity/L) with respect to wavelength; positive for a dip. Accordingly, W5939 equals -0.6 angstrom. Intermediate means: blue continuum 17.6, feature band 18.3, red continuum 17.7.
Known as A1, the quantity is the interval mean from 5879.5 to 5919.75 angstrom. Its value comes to 17.6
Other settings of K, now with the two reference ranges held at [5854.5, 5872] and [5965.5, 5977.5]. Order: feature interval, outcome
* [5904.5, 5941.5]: 0.5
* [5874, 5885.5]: 0.3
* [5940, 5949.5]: -0.2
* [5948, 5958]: -0.1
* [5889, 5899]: 0.8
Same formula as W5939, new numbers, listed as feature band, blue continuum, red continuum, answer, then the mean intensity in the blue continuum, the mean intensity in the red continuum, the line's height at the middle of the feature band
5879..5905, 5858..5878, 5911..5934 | 0.9 angstrom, 18.6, 18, 18.3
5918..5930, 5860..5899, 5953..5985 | -0.1 angstrom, 17.9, 17.8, 17.8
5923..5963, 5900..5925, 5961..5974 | -0.9 angstrom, 17.7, 17.8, 17.8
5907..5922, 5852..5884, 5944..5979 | 0.5 angstrom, 18.4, 18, 18.2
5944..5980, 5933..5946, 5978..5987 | 0.0 angstrom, 18.2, 17.8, 18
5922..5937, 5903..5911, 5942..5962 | -0.3 angstrom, 17.6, 18.2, 17.9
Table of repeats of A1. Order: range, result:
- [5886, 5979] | 17.9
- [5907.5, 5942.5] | 18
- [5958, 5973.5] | 17.8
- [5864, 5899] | 17.9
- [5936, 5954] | 18.2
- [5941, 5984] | 18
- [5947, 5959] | 18.3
